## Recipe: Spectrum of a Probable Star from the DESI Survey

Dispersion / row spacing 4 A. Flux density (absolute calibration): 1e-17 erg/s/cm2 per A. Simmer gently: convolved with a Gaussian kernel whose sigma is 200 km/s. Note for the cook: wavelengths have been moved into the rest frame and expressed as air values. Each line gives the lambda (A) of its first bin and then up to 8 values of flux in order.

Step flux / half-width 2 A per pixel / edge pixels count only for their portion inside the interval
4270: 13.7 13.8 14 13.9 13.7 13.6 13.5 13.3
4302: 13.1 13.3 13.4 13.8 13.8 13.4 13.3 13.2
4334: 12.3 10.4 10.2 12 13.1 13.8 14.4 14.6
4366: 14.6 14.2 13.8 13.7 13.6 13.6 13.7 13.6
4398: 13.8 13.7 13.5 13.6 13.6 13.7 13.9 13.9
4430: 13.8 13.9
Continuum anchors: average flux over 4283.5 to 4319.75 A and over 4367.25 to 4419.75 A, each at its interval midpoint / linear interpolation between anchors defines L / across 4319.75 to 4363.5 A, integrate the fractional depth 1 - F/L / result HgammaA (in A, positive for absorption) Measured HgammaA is 2.6 A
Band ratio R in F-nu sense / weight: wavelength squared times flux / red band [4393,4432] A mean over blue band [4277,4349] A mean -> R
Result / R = 1.10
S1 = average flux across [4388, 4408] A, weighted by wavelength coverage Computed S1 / 13.7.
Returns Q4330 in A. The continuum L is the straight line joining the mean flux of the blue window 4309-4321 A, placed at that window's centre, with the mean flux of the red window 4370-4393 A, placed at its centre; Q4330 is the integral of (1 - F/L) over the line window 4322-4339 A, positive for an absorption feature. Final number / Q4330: 1.4 A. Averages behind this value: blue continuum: 13.7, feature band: 12.5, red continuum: 13.7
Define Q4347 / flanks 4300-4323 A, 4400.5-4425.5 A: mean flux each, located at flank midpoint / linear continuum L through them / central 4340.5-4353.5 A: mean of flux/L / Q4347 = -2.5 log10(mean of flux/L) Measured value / 0.13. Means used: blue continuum 13.5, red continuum 13.7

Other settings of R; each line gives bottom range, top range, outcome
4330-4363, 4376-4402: 1.11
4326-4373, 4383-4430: 1.08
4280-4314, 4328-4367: 0.97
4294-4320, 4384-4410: 1.06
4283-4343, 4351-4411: 1.10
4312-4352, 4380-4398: 1.12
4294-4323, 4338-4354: 0.90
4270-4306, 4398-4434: 1.07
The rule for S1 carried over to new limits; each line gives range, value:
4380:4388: 13.6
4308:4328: 13.5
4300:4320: 13.5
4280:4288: 13.8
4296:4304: 13.2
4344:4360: 13.3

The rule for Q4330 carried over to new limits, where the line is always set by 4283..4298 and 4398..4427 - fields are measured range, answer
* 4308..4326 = 0.1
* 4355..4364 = -0.5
